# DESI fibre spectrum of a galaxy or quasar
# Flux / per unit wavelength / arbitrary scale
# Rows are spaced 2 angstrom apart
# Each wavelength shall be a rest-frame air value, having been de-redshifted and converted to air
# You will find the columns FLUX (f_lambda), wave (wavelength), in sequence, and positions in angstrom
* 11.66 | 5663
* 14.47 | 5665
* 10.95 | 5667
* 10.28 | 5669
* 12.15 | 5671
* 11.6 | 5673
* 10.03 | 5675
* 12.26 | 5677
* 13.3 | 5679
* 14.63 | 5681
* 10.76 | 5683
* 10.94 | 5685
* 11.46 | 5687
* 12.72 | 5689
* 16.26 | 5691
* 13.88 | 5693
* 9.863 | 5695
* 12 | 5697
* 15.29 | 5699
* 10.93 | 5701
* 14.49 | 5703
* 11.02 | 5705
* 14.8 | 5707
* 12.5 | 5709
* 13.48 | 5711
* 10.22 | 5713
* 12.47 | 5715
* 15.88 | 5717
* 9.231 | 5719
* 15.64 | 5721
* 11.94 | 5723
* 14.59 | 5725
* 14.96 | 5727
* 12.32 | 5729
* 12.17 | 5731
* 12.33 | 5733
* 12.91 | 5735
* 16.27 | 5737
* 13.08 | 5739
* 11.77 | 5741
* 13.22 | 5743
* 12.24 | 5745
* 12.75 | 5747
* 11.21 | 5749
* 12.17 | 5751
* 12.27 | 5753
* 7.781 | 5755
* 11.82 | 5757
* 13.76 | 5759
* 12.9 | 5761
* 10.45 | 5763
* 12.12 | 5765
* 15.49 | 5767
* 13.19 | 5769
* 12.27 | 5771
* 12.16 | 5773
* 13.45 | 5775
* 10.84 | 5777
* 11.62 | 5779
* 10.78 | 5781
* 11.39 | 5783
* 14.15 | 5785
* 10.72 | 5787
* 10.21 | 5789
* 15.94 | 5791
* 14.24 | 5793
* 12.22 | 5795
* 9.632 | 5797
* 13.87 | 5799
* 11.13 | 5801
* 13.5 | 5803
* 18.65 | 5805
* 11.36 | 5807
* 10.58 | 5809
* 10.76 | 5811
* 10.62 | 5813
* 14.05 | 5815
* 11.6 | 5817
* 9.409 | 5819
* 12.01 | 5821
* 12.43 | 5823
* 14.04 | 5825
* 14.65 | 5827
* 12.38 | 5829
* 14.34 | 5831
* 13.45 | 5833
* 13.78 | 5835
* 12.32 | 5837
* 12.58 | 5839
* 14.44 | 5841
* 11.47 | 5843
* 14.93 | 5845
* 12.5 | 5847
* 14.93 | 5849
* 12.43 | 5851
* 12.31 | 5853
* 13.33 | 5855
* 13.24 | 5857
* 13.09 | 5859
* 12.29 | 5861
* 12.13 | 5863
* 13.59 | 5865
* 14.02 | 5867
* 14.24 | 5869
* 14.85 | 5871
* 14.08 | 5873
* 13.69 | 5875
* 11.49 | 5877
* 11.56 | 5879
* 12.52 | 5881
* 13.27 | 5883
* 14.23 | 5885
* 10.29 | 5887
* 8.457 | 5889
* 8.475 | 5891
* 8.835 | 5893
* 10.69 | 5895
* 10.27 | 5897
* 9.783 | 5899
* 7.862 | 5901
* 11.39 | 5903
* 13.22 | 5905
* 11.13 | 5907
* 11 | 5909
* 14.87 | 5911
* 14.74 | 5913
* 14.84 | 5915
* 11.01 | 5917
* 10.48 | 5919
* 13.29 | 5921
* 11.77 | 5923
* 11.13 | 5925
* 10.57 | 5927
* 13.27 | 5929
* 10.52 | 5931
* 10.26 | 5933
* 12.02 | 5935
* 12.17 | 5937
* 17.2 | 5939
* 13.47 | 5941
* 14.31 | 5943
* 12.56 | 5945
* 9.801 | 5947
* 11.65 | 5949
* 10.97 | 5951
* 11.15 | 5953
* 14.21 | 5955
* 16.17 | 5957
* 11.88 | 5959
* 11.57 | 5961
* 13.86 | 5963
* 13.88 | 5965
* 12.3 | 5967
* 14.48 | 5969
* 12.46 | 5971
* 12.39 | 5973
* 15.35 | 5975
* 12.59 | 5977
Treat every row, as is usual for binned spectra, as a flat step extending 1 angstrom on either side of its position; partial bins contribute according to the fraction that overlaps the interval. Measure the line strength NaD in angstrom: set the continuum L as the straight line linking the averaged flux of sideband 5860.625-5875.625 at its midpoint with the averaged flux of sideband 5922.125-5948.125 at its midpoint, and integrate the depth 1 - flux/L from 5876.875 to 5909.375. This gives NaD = 5.7 angstrom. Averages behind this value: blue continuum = 13.7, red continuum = 12.2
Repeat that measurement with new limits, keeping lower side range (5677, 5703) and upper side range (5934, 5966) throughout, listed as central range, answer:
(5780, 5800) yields 0.8 angstrom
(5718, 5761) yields 0.6 angstrom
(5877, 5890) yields 1.2 angstrom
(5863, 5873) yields -0.9 angstrom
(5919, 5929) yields 0.9 angstrom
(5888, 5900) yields 3.2 angstrom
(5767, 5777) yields 0.0 angstrom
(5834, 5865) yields -0.5 angstrom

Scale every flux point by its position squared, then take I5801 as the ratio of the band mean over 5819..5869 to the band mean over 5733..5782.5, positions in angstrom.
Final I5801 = 1.1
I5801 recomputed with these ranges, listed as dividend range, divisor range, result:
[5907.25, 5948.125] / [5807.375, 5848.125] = 1.02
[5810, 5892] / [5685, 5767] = 1.04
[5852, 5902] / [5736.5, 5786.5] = 1.01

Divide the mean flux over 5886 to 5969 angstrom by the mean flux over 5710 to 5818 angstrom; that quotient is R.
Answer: 1.0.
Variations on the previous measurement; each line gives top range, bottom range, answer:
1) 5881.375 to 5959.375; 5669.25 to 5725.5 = 0.94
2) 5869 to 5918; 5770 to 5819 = 0.96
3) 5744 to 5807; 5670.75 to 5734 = 0.98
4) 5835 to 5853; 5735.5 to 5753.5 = 1.03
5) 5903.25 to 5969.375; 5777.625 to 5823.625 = 1.03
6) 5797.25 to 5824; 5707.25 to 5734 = 0.94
